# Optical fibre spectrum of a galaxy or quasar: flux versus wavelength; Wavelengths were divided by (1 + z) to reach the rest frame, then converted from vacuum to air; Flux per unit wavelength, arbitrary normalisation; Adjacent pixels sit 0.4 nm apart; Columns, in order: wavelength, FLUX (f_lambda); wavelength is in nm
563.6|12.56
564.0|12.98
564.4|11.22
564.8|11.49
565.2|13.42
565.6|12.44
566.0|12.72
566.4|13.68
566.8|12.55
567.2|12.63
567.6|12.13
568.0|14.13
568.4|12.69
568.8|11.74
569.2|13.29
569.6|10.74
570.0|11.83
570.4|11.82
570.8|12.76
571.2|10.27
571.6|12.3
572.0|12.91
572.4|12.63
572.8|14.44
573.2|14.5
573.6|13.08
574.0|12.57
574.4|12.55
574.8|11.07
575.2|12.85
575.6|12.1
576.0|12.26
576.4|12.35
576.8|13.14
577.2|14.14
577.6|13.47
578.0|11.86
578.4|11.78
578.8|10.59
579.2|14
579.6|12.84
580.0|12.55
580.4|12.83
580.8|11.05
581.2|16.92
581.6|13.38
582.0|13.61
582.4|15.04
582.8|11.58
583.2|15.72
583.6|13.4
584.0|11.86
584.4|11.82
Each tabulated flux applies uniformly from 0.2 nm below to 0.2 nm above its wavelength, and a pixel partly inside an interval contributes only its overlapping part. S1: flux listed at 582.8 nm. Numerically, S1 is 11.58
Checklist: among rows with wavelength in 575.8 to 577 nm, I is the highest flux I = 13.14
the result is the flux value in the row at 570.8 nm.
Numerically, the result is 12.76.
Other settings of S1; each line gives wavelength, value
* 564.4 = 11.22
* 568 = 14.13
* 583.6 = 13.4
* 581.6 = 13.38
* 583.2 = 15.72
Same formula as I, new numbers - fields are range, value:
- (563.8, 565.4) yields 13.42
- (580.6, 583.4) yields 16.92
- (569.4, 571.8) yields 12.76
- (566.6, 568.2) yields 14.13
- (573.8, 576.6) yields 12.85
